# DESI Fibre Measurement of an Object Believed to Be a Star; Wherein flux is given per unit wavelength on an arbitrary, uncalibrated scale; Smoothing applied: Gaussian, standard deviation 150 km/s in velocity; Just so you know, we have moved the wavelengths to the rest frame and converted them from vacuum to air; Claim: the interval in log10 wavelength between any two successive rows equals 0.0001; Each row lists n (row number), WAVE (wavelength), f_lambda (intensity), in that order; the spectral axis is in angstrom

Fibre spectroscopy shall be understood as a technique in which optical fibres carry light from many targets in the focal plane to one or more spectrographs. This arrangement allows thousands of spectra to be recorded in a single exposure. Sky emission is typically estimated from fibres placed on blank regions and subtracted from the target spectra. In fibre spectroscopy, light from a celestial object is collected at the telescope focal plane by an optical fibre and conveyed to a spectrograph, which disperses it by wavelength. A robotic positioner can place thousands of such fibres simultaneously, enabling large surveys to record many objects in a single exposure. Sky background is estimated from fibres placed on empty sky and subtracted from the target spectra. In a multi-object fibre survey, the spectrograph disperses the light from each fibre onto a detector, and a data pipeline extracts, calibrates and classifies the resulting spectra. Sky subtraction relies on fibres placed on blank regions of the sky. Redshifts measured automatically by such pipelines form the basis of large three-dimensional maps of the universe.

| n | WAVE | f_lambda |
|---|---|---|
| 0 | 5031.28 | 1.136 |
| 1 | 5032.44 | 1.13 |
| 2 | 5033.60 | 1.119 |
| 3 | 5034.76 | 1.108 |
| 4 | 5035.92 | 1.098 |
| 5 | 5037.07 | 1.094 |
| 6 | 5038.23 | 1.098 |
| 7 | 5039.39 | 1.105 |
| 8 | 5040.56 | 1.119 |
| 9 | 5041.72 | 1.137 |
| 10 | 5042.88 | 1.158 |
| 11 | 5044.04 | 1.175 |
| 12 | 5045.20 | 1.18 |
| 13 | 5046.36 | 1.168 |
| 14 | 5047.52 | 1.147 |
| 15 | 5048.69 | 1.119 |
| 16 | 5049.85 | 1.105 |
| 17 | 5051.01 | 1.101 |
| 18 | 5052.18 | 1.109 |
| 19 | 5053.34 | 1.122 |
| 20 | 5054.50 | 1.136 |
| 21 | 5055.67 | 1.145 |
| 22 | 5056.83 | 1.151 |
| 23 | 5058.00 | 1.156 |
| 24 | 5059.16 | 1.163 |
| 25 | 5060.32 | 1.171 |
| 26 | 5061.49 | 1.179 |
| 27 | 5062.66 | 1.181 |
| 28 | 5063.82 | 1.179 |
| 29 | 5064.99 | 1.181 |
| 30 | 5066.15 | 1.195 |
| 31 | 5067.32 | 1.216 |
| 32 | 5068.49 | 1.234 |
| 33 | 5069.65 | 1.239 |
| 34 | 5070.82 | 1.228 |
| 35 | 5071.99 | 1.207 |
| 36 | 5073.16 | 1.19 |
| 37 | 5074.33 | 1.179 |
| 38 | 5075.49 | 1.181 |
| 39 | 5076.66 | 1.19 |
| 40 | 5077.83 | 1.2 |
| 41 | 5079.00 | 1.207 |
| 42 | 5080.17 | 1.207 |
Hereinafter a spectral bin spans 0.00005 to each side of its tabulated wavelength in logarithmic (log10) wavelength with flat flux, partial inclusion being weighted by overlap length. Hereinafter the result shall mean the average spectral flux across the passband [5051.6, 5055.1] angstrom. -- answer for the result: 1.12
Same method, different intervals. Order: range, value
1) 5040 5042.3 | 1.13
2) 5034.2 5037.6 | 1.1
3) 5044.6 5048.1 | 1.17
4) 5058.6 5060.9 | 1.17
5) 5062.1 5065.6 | 1.18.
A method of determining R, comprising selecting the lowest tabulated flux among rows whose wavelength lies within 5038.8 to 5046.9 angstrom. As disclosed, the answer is 1.105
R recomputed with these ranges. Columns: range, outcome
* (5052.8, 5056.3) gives 1.122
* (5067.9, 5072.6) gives 1.207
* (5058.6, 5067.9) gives 1.163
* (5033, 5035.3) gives 1.108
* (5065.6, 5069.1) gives 1.195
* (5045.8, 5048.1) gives 1.147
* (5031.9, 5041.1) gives 1.094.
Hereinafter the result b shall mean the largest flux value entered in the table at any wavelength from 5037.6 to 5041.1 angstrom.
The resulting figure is 1.119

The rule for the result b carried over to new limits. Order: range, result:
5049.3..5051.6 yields 1.105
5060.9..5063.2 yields 1.181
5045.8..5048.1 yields 1.168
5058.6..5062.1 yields 1.179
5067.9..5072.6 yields 1.239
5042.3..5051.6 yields 1.18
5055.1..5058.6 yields 1.156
